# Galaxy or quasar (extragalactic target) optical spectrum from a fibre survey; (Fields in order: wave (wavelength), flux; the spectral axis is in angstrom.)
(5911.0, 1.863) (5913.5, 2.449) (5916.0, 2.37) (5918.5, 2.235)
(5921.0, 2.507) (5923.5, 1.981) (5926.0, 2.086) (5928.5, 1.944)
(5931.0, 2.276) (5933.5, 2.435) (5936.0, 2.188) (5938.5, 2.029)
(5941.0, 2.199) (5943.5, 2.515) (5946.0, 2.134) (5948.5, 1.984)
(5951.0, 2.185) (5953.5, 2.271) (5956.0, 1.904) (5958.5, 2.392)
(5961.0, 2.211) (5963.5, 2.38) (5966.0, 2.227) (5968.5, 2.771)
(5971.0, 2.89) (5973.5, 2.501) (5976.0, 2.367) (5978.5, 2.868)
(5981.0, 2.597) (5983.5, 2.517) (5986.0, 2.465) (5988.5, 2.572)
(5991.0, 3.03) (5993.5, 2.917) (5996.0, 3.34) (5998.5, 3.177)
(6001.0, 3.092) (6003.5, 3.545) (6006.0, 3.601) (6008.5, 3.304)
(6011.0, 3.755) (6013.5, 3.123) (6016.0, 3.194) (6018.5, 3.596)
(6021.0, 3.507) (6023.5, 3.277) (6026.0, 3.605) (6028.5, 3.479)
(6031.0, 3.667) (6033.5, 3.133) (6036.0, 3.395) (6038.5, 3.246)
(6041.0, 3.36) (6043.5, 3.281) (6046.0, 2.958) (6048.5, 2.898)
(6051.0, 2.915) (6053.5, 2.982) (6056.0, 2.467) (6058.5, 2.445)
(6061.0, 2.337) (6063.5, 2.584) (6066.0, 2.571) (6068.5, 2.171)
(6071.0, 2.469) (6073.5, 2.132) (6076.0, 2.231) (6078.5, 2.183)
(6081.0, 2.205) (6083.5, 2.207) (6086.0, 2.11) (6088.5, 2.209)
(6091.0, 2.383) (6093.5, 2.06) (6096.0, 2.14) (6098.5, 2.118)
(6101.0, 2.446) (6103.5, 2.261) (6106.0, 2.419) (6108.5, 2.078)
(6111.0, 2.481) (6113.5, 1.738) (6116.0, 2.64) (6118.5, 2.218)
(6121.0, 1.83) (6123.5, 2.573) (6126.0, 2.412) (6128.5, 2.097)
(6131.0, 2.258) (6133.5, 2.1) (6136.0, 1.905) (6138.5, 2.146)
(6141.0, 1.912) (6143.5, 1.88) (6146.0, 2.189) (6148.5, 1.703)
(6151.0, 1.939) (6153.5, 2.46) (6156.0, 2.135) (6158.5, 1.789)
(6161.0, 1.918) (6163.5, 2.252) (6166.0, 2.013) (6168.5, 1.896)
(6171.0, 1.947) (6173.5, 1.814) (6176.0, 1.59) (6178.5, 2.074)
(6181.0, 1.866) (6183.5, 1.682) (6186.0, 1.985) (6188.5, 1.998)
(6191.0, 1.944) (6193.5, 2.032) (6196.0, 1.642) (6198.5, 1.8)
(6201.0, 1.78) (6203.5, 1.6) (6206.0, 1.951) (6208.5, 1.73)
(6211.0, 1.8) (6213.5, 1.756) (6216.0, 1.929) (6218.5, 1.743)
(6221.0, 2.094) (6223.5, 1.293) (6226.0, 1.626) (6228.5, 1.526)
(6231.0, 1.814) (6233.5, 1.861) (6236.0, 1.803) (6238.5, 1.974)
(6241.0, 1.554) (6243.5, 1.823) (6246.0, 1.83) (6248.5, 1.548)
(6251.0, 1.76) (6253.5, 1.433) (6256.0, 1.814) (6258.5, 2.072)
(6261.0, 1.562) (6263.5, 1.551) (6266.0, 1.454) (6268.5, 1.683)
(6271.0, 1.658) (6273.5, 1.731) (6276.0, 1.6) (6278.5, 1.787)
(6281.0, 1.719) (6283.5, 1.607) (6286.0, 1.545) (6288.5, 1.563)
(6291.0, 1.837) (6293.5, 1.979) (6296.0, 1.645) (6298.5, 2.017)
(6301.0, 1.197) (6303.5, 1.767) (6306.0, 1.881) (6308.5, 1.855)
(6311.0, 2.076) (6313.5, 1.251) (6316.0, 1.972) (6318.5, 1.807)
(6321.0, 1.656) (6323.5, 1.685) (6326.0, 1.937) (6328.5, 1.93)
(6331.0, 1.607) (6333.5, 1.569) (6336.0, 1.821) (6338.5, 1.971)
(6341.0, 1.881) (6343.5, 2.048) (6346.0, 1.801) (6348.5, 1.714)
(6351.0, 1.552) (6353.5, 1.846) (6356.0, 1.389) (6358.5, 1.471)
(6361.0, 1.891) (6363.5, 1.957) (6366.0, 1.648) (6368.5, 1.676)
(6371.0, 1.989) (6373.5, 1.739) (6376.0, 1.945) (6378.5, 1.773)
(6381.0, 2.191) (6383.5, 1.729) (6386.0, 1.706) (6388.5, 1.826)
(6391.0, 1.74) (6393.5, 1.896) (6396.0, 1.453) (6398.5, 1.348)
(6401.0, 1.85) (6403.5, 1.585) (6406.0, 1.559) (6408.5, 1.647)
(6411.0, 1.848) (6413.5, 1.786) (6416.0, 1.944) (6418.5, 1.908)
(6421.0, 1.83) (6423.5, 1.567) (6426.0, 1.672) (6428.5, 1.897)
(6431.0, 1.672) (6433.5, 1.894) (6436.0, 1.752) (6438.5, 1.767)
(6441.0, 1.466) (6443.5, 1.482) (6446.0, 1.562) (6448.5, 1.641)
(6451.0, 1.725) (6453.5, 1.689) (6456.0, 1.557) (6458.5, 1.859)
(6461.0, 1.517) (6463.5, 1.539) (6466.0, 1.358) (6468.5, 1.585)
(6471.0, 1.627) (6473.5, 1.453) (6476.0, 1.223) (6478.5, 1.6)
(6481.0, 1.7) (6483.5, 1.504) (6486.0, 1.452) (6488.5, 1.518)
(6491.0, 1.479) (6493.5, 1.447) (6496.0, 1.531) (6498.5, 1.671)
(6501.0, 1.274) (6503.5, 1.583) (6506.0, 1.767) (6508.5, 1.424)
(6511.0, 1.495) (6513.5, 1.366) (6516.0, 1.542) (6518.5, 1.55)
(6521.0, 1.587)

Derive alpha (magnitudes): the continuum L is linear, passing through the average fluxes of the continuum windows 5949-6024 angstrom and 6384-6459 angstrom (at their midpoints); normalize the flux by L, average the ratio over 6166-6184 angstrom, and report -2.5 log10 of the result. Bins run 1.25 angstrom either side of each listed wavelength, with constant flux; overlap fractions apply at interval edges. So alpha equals 0.25 mag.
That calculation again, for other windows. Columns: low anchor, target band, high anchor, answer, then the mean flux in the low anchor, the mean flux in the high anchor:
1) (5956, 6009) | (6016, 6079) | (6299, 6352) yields -0.135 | 2.77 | 1.77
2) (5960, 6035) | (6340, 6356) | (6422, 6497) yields 0.097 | 3.03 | 1.59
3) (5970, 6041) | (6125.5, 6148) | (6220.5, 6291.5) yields 0.148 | 3.14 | 1.69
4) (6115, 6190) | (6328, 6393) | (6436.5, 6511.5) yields -0.038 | 2.04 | 1.55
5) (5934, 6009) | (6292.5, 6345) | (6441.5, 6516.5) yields 0.050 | 2.6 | 1.54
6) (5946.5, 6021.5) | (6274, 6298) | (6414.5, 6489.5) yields 0.195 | 2.8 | 1.63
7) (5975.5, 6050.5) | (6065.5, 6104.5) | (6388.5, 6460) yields 0.286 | 3.17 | 1.7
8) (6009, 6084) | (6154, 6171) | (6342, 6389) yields 0.237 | 2.92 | 1.78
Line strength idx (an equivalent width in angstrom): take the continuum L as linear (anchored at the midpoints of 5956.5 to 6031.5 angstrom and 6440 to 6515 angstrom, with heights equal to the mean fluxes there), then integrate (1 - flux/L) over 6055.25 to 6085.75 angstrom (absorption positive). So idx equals 4.8 angstrom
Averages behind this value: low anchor 2.98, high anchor 1.54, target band 2.32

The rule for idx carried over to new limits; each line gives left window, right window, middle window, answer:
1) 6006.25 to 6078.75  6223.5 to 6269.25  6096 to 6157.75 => 7.41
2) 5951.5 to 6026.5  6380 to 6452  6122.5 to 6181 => 9.72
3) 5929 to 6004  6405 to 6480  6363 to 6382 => -0.81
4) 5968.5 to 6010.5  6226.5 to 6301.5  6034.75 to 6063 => -2.69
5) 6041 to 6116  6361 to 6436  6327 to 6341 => 0.80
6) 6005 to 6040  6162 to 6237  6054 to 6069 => 2.93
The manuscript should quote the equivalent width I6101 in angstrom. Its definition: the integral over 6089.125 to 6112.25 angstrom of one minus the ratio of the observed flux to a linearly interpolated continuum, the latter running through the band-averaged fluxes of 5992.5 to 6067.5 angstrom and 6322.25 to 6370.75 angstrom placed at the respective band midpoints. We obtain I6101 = 4.7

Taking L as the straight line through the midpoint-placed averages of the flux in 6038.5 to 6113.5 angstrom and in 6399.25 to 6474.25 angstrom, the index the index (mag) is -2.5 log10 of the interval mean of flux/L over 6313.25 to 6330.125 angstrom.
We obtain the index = 0.09 mag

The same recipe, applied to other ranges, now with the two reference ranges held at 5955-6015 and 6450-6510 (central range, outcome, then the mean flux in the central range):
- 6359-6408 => 0.02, 1.76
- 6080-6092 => 0.15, 2.22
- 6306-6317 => 0.11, 1.79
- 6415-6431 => -0.06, 1.79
